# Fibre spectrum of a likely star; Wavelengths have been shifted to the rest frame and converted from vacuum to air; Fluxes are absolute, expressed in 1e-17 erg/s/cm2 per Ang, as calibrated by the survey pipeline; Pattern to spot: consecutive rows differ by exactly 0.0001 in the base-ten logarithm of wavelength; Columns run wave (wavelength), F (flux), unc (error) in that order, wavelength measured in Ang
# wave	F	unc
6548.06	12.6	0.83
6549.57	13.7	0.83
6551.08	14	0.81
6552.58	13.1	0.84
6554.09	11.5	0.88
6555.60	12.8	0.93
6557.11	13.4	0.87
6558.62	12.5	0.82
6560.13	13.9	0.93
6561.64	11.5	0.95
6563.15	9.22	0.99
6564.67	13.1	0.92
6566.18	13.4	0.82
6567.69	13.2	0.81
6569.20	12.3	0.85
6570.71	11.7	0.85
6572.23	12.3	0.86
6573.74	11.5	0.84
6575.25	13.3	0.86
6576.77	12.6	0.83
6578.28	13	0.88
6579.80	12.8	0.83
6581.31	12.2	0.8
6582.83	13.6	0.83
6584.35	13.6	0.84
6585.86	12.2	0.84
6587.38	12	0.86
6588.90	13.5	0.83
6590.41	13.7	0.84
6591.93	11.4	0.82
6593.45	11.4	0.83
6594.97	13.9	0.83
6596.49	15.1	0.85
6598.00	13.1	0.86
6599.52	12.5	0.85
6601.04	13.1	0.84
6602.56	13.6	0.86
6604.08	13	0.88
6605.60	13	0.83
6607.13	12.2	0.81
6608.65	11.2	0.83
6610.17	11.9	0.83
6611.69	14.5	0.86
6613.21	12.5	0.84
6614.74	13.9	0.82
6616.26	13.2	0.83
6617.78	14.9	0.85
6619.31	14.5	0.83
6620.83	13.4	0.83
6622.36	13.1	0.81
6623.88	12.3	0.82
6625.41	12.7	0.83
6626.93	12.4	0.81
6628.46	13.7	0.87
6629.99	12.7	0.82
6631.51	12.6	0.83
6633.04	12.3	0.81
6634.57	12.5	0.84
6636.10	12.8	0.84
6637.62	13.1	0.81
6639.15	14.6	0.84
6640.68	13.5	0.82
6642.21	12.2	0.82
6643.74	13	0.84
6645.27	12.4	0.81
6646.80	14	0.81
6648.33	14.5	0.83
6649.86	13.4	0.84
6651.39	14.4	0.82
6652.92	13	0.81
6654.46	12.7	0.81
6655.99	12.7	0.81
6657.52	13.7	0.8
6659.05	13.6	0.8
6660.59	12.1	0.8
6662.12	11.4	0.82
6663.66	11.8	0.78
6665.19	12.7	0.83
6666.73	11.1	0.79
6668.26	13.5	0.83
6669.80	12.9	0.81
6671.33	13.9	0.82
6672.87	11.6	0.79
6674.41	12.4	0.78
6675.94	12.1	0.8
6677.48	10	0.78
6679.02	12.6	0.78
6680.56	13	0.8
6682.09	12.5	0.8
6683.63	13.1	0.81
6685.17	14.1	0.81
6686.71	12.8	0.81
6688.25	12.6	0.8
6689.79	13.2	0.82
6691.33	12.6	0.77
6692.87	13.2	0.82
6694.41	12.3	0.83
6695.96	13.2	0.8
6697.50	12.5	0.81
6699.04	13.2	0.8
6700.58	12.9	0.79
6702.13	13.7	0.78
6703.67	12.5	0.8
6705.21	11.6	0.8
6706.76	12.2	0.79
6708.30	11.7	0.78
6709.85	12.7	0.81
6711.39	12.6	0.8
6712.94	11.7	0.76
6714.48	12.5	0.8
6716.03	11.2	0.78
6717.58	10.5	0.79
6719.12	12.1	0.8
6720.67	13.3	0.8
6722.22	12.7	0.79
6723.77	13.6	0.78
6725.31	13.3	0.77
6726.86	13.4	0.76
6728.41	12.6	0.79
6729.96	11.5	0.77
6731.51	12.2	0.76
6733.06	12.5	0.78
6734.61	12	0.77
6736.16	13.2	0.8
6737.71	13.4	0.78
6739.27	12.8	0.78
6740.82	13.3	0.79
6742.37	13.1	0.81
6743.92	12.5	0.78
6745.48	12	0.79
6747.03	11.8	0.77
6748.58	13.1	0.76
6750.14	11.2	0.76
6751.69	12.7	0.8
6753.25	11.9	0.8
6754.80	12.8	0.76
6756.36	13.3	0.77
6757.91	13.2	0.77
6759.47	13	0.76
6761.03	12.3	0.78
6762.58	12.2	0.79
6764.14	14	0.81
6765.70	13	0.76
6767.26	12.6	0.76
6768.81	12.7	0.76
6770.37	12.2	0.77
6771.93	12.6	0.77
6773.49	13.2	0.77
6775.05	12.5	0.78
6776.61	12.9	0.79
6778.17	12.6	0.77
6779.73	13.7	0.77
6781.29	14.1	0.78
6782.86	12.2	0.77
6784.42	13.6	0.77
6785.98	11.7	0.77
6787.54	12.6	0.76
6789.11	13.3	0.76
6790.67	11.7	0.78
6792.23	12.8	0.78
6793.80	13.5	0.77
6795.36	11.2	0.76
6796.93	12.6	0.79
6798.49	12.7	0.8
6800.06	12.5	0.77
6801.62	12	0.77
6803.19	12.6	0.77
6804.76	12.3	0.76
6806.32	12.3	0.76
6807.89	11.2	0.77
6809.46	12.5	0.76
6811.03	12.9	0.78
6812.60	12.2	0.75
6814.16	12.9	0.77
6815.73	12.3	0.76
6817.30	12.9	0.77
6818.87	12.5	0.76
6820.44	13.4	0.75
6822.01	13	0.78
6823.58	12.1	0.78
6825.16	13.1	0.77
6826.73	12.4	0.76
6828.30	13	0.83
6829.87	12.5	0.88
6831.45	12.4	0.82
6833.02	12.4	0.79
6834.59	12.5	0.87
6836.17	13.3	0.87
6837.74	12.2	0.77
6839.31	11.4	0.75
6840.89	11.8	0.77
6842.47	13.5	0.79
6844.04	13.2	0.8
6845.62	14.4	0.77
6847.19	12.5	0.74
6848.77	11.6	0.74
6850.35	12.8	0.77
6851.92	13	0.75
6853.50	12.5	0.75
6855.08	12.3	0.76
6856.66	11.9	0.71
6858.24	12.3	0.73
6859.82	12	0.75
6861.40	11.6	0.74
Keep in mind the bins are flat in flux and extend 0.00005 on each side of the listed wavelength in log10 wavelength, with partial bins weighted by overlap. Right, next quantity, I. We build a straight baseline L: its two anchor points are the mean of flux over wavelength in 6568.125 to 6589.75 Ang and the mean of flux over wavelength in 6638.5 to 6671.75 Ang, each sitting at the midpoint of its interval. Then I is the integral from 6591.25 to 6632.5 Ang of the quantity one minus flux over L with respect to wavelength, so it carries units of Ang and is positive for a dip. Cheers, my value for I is -0.7 Ang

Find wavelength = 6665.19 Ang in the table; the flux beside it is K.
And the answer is 12.7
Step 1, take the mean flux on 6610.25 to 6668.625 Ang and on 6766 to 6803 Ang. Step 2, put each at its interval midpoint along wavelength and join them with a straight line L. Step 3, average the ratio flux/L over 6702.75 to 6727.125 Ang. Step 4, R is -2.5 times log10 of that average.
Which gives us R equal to 0.05 mag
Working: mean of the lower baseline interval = 13.1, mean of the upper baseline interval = 12.7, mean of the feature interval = 12.3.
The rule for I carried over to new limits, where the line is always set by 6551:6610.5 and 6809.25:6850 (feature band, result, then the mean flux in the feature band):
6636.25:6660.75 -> -1.3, 13.3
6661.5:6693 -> 0.4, 12.5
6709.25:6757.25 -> 0.6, 12.5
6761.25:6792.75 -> -0.4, 12.8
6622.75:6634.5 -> 0.0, 12.7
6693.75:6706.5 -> -0.1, 12.7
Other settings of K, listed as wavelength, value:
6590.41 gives 13.7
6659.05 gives 13.6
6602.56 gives 13.6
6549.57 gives 13.7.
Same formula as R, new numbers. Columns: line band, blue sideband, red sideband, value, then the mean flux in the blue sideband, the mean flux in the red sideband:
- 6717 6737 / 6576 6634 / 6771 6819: 0.02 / 13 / 12.6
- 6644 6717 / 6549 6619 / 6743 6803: 0.01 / 12.8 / 12.6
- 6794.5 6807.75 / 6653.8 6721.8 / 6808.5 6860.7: 0.03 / 12.5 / 12.6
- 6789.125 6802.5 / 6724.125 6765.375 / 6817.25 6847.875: 0.02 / 12.7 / 12.7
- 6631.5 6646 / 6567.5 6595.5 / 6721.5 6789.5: -0.02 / 12.6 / 12.7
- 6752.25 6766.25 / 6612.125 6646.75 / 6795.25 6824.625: -0.02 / 13.1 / 12.5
